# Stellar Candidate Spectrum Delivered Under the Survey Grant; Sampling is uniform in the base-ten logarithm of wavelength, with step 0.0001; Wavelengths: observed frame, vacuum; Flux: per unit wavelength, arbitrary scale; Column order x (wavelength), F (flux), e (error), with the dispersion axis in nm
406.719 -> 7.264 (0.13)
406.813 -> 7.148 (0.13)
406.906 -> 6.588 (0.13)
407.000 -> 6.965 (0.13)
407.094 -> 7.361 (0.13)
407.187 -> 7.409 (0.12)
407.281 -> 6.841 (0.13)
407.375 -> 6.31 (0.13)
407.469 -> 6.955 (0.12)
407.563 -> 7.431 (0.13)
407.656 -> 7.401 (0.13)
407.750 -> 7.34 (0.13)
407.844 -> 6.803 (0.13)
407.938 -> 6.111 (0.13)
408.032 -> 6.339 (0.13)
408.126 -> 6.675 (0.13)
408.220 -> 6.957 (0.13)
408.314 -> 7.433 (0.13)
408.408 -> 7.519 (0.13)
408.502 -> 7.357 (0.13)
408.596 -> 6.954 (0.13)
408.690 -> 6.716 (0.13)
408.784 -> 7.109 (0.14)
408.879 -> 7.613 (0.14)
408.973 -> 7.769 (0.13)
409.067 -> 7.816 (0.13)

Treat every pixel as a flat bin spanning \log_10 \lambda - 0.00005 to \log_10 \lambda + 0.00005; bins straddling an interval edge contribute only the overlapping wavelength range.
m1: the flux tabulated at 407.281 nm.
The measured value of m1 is 6.841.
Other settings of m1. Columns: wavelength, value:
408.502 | 7.357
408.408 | 7.519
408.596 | 6.954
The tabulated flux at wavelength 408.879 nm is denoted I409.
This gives 7.613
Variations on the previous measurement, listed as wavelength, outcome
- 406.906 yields 6.588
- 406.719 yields 7.264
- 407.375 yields 6.31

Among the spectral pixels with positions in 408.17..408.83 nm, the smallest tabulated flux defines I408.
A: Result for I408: 6.716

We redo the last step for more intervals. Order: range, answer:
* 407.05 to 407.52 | 6.31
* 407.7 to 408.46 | 6.111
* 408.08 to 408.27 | 6.675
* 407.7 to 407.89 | 6.803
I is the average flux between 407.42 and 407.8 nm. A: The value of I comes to 7.28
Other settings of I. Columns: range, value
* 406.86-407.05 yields 6.77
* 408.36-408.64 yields 7.28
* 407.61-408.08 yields 6.79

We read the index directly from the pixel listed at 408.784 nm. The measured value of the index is 7.109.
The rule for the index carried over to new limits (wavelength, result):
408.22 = 6.957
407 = 6.965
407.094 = 7.361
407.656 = 7.401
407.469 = 6.955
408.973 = 7.769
